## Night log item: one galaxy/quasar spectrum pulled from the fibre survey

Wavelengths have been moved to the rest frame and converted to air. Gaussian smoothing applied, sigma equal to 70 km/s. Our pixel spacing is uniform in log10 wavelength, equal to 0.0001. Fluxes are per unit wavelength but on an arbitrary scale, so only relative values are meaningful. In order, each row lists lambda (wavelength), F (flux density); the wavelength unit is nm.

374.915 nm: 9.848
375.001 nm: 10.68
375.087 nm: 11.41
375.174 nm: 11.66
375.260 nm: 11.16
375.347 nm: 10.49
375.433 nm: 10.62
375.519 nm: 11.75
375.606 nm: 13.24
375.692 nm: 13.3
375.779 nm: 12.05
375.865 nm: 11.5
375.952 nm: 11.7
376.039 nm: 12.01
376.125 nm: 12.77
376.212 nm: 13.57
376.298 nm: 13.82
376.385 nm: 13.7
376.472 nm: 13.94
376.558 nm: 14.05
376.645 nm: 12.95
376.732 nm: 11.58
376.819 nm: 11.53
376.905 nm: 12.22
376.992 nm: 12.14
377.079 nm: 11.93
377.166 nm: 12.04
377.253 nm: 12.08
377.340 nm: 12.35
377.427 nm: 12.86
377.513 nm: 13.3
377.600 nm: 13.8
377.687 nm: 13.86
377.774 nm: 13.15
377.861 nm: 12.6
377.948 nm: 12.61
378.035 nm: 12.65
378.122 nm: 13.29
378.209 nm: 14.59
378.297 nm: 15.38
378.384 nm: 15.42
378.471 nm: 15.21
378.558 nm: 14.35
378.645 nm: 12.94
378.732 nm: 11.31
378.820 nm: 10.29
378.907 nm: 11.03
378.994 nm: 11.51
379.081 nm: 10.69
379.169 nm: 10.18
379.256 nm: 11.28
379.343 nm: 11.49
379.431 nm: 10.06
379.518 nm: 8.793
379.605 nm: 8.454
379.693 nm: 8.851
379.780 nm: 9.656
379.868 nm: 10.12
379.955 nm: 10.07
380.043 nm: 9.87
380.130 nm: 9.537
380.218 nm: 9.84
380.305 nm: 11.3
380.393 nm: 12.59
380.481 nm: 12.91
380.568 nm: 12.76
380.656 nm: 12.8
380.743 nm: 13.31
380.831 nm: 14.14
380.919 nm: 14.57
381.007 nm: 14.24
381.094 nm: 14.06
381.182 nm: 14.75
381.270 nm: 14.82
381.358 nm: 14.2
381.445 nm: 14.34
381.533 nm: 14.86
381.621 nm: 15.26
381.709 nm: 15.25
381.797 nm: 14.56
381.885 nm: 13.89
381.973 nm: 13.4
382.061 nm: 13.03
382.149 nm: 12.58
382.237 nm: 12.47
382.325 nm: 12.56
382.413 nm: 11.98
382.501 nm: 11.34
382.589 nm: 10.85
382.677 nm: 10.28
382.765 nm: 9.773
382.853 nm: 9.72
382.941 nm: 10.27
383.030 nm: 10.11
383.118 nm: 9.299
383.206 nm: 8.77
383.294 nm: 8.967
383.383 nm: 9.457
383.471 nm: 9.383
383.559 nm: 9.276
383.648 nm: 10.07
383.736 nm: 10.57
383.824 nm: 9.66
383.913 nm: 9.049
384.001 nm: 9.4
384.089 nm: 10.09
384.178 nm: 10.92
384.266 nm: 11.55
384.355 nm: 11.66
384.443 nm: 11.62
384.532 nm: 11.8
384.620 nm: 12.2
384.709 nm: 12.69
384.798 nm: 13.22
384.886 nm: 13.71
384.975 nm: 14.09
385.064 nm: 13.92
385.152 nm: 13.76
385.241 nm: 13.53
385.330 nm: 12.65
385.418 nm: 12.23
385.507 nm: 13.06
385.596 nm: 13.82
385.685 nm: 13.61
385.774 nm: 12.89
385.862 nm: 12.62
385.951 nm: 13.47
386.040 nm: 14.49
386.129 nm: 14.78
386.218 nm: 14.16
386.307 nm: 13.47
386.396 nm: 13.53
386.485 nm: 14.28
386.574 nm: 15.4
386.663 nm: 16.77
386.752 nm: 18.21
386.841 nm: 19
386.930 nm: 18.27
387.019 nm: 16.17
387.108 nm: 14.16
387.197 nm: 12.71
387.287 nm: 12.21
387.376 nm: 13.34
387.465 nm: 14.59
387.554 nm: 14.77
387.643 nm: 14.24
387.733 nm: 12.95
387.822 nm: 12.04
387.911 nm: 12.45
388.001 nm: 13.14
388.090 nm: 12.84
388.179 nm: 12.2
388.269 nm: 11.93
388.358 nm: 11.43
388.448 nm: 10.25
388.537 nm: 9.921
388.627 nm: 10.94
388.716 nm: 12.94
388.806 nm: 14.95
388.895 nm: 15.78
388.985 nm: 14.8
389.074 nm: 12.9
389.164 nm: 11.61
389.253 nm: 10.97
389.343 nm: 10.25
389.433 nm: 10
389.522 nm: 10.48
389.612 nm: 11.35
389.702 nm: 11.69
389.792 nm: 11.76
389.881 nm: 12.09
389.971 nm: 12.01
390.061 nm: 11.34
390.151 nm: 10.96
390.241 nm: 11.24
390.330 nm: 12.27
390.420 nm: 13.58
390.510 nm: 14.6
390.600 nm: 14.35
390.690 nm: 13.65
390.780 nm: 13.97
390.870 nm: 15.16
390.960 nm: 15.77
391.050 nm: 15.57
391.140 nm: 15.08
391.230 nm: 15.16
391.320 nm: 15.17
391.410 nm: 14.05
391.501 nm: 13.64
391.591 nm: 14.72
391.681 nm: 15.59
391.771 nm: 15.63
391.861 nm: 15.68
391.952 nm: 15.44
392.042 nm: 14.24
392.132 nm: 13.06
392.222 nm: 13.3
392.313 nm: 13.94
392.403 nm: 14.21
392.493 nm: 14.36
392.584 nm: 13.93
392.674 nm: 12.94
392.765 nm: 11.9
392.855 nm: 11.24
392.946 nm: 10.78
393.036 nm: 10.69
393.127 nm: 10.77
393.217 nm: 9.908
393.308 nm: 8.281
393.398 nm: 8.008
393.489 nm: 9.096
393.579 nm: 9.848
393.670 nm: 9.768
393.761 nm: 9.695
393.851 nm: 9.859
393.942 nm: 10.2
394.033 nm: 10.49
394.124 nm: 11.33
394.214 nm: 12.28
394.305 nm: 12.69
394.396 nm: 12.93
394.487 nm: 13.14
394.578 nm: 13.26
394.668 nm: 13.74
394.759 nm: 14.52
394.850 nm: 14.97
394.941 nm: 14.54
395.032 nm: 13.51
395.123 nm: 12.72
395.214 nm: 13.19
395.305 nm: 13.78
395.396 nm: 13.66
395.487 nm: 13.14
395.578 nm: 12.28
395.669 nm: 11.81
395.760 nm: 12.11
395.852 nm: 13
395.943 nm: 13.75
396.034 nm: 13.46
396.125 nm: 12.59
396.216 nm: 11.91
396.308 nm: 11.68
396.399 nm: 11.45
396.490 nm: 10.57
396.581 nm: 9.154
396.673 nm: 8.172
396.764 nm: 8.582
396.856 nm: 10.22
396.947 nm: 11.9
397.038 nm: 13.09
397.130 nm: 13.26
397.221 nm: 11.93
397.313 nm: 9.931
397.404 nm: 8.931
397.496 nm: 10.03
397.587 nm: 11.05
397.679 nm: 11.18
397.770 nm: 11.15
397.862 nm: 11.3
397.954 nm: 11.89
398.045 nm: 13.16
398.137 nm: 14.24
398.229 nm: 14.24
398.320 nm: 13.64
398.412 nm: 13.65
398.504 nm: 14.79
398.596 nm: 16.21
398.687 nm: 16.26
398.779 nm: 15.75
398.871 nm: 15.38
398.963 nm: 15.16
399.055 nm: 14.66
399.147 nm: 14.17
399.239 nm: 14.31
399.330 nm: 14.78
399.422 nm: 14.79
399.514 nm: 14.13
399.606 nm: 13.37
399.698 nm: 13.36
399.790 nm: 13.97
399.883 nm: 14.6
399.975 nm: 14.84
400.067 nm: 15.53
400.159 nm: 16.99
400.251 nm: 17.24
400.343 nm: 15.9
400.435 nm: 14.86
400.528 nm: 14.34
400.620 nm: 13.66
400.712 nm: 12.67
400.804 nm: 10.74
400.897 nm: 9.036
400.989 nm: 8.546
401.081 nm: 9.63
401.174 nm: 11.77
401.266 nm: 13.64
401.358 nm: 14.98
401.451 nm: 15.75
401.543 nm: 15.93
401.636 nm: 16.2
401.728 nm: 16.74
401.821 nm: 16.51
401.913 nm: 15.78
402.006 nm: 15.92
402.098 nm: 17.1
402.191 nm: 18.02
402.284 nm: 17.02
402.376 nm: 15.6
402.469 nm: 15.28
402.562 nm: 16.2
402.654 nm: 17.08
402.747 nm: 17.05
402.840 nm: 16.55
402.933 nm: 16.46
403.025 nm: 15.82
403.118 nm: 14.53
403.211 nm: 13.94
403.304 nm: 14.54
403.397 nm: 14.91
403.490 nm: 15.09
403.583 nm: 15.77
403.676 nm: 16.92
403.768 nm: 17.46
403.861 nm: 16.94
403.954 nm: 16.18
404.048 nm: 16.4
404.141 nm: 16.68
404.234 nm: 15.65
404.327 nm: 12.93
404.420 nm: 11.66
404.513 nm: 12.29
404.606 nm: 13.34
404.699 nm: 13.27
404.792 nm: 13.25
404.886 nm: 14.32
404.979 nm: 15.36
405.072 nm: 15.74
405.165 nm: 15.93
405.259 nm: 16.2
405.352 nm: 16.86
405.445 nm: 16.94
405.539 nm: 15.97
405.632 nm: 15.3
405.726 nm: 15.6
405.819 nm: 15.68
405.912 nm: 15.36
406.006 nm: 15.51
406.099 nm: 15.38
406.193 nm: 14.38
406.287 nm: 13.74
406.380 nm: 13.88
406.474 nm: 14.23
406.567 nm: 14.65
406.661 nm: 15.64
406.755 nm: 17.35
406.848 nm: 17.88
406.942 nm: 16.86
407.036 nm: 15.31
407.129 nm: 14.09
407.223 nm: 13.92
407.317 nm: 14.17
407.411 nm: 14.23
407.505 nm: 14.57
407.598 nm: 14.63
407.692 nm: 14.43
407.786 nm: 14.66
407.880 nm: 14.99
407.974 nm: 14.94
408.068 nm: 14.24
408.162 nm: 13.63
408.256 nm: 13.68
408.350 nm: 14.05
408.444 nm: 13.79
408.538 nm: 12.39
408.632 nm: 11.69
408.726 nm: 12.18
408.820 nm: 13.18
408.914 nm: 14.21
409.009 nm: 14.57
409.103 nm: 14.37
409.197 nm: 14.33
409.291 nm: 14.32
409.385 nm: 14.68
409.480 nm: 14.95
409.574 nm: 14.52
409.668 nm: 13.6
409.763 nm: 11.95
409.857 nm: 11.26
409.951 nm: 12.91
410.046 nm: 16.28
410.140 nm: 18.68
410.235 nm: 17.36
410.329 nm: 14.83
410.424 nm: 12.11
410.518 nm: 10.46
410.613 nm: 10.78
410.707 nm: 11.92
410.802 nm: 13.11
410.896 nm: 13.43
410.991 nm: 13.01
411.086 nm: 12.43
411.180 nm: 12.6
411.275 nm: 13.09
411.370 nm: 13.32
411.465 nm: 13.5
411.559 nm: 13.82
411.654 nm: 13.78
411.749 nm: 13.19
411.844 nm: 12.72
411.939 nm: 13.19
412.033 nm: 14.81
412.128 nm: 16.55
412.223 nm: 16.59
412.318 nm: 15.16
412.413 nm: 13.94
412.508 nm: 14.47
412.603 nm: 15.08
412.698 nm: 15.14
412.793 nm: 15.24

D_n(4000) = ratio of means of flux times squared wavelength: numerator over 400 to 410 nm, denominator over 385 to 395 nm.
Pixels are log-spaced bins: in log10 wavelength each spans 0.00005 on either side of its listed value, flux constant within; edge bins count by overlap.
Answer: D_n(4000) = 1.2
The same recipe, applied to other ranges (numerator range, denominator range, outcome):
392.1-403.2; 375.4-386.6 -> 1.17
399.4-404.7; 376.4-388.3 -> 1.31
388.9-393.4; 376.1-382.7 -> 1.10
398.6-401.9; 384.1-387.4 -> 1.12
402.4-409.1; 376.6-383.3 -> 1.40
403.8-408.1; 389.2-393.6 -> 1.27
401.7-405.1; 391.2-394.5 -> 1.32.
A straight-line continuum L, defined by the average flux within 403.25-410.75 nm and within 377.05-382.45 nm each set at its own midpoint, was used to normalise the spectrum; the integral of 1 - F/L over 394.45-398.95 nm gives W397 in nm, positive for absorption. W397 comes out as 0.39 nm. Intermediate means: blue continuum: 12.6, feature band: 12.6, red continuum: 14.6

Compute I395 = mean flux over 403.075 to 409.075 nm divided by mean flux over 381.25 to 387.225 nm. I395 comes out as 1.17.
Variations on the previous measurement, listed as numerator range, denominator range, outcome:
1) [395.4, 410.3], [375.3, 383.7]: 1.17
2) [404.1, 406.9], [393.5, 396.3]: 1.21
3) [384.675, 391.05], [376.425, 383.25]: 1.09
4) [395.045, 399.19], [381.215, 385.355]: 1.06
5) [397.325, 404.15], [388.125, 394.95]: 1.16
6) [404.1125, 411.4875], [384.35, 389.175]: 1.05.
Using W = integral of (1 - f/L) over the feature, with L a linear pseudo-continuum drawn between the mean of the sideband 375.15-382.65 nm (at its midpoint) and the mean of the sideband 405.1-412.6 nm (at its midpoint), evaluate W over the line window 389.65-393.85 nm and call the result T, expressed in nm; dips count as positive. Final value 0.15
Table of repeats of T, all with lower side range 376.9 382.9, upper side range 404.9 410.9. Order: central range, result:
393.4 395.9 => 0.24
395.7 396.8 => 0.18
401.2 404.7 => -0.36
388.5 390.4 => 0.17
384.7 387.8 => -0.32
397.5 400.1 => -0.02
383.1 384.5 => 0.29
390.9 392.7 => -0.18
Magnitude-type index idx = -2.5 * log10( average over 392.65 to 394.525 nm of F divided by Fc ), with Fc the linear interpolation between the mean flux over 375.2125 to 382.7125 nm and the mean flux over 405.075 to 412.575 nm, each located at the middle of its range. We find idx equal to 0.24 mag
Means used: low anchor 12.5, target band 10.7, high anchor 14.3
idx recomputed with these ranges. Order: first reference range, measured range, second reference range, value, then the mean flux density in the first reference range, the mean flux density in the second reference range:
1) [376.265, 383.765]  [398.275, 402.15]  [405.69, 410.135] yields -0.05 mag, 12.1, 14.4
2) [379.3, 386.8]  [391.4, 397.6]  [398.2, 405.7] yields 0.14 mag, 12.2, 15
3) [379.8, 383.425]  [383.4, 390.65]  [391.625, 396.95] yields -0.05 mag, 12.1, 12.2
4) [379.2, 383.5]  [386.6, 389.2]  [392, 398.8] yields -0.15 mag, 11.8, 12.2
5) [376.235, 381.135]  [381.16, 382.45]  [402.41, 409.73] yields -0.11 mag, 12.3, 14.9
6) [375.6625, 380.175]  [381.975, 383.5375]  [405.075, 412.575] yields 0.17 mag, 12.1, 14.3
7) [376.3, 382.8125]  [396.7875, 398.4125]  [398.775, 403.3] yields 0.22 mag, 12.5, 14.8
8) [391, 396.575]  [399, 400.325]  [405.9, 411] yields -0.12 mag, 12.7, 14.2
